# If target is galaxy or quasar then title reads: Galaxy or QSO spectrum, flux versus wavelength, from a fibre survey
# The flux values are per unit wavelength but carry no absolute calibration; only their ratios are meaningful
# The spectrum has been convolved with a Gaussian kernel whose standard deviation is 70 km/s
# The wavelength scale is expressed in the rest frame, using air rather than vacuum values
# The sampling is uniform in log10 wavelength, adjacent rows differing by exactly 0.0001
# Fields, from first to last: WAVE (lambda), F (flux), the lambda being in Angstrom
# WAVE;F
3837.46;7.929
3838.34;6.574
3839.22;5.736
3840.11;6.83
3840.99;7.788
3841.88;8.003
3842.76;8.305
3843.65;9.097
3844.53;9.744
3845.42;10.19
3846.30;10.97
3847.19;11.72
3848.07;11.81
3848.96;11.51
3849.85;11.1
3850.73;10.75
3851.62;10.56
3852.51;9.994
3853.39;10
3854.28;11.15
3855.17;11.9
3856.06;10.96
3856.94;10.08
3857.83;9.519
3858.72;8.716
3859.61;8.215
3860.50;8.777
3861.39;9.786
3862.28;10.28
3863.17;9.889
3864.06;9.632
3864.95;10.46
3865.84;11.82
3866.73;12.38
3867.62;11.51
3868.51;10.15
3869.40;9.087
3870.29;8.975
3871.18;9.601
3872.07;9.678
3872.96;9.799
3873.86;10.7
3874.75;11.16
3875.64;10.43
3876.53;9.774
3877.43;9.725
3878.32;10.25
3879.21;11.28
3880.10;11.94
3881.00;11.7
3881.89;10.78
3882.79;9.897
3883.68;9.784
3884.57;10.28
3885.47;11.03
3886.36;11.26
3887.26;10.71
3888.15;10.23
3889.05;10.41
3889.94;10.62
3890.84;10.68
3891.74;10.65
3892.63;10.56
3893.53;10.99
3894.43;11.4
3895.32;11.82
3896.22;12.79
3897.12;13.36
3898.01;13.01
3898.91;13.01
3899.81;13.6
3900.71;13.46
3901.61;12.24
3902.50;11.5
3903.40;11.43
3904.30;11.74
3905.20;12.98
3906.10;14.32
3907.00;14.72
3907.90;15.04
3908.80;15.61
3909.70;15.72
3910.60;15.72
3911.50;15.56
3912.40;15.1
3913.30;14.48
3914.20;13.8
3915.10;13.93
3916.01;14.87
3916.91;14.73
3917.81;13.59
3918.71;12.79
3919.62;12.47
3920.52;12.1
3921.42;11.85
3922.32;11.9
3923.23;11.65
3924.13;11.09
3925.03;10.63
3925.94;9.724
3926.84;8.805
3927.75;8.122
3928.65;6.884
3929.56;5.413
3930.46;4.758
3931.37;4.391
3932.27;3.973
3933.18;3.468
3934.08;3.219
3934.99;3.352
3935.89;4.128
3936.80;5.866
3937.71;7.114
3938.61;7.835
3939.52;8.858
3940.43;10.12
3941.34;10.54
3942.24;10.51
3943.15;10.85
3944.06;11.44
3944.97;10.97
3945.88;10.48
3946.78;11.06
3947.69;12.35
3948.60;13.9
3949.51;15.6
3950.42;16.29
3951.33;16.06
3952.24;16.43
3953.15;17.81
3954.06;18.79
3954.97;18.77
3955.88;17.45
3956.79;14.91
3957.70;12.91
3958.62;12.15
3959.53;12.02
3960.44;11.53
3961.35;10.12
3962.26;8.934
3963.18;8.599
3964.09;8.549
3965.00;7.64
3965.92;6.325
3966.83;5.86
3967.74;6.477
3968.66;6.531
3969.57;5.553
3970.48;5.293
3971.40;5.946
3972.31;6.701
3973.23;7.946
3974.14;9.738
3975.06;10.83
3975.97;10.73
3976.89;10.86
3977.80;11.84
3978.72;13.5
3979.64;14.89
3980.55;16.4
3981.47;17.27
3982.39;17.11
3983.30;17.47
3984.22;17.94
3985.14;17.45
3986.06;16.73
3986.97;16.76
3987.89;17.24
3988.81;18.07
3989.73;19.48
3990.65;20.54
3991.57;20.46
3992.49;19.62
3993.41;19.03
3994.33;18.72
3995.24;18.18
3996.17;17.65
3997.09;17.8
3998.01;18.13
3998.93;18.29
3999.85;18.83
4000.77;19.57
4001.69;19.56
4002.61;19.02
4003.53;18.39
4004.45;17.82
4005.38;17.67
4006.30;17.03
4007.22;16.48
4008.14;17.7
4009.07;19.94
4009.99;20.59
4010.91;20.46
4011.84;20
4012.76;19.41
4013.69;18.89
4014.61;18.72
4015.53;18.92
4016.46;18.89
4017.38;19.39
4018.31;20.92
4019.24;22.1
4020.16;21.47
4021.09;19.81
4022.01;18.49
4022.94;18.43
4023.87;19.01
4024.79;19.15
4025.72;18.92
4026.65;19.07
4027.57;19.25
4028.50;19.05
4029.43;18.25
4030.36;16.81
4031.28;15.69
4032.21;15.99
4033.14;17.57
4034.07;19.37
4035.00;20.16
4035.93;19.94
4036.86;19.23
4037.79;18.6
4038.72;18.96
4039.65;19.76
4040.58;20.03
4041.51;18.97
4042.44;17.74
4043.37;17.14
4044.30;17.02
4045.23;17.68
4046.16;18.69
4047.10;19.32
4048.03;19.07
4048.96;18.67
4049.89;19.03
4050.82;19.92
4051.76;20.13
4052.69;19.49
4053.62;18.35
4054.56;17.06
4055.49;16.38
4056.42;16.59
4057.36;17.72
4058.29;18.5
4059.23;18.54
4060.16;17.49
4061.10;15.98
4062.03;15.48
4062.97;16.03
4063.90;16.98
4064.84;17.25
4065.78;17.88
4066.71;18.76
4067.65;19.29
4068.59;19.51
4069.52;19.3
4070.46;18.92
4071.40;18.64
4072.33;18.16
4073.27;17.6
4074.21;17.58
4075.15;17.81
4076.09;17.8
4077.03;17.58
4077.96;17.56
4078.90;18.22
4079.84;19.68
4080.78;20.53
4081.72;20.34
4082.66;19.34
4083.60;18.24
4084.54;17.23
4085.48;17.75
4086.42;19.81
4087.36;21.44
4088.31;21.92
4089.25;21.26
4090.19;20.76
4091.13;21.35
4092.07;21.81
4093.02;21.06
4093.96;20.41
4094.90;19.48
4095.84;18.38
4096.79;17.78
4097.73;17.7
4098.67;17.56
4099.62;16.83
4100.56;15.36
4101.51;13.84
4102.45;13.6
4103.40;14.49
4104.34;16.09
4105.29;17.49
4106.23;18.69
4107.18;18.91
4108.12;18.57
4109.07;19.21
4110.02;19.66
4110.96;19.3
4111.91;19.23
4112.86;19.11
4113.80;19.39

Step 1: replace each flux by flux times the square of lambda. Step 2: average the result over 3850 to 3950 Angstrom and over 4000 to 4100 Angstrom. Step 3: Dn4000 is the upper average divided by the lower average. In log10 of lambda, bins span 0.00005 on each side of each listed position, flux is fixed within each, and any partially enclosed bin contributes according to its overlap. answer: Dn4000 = 1.88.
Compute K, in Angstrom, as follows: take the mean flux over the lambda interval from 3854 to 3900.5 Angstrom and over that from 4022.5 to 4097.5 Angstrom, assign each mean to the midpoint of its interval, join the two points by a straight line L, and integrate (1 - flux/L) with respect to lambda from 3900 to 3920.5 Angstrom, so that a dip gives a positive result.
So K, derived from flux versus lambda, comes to -2.9 Angstrom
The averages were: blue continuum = 10.7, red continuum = 18.6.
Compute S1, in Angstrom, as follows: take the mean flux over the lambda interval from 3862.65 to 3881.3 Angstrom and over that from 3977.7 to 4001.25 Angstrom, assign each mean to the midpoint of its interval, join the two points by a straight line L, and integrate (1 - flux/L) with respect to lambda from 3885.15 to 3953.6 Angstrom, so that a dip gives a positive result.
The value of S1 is 9.8 Angstrom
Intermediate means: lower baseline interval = 10.5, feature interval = 11.3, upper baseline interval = 17.7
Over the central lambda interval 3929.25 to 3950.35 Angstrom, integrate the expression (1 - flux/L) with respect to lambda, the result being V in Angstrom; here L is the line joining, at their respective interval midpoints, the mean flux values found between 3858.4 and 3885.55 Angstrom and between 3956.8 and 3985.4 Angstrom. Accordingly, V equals 4.4 Angstrom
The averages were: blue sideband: 10.2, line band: 8.44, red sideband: 10.8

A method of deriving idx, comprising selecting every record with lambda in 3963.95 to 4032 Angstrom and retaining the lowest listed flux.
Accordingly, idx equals 5.293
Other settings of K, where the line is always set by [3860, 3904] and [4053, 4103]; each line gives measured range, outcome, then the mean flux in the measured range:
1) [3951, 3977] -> 6.0 Angstrom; 10.7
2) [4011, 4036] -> -4.3 Angstrom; 19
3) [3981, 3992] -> -2.4 Angstrom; 18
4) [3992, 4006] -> -2.9 Angstrom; 18.5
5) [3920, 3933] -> 4.1 Angstrom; 8.57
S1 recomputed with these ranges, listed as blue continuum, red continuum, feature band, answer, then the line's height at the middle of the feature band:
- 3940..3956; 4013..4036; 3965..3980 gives 6.7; 15.4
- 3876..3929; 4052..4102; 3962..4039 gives -2.6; 15.6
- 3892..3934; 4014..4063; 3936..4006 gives 6.5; 14.9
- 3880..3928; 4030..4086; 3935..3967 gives 6.1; 14.1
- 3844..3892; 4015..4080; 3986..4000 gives -2.2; 16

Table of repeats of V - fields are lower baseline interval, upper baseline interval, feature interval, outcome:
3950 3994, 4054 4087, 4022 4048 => -3.45 Angstrom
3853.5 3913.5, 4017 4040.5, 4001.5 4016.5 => -0.66 Angstrom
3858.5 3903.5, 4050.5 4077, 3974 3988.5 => -0.19 Angstrom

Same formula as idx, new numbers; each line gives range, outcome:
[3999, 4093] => 15.48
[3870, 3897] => 8.975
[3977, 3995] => 11.84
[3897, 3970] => 3.219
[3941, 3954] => 10.48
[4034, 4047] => 17.02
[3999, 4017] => 16.48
